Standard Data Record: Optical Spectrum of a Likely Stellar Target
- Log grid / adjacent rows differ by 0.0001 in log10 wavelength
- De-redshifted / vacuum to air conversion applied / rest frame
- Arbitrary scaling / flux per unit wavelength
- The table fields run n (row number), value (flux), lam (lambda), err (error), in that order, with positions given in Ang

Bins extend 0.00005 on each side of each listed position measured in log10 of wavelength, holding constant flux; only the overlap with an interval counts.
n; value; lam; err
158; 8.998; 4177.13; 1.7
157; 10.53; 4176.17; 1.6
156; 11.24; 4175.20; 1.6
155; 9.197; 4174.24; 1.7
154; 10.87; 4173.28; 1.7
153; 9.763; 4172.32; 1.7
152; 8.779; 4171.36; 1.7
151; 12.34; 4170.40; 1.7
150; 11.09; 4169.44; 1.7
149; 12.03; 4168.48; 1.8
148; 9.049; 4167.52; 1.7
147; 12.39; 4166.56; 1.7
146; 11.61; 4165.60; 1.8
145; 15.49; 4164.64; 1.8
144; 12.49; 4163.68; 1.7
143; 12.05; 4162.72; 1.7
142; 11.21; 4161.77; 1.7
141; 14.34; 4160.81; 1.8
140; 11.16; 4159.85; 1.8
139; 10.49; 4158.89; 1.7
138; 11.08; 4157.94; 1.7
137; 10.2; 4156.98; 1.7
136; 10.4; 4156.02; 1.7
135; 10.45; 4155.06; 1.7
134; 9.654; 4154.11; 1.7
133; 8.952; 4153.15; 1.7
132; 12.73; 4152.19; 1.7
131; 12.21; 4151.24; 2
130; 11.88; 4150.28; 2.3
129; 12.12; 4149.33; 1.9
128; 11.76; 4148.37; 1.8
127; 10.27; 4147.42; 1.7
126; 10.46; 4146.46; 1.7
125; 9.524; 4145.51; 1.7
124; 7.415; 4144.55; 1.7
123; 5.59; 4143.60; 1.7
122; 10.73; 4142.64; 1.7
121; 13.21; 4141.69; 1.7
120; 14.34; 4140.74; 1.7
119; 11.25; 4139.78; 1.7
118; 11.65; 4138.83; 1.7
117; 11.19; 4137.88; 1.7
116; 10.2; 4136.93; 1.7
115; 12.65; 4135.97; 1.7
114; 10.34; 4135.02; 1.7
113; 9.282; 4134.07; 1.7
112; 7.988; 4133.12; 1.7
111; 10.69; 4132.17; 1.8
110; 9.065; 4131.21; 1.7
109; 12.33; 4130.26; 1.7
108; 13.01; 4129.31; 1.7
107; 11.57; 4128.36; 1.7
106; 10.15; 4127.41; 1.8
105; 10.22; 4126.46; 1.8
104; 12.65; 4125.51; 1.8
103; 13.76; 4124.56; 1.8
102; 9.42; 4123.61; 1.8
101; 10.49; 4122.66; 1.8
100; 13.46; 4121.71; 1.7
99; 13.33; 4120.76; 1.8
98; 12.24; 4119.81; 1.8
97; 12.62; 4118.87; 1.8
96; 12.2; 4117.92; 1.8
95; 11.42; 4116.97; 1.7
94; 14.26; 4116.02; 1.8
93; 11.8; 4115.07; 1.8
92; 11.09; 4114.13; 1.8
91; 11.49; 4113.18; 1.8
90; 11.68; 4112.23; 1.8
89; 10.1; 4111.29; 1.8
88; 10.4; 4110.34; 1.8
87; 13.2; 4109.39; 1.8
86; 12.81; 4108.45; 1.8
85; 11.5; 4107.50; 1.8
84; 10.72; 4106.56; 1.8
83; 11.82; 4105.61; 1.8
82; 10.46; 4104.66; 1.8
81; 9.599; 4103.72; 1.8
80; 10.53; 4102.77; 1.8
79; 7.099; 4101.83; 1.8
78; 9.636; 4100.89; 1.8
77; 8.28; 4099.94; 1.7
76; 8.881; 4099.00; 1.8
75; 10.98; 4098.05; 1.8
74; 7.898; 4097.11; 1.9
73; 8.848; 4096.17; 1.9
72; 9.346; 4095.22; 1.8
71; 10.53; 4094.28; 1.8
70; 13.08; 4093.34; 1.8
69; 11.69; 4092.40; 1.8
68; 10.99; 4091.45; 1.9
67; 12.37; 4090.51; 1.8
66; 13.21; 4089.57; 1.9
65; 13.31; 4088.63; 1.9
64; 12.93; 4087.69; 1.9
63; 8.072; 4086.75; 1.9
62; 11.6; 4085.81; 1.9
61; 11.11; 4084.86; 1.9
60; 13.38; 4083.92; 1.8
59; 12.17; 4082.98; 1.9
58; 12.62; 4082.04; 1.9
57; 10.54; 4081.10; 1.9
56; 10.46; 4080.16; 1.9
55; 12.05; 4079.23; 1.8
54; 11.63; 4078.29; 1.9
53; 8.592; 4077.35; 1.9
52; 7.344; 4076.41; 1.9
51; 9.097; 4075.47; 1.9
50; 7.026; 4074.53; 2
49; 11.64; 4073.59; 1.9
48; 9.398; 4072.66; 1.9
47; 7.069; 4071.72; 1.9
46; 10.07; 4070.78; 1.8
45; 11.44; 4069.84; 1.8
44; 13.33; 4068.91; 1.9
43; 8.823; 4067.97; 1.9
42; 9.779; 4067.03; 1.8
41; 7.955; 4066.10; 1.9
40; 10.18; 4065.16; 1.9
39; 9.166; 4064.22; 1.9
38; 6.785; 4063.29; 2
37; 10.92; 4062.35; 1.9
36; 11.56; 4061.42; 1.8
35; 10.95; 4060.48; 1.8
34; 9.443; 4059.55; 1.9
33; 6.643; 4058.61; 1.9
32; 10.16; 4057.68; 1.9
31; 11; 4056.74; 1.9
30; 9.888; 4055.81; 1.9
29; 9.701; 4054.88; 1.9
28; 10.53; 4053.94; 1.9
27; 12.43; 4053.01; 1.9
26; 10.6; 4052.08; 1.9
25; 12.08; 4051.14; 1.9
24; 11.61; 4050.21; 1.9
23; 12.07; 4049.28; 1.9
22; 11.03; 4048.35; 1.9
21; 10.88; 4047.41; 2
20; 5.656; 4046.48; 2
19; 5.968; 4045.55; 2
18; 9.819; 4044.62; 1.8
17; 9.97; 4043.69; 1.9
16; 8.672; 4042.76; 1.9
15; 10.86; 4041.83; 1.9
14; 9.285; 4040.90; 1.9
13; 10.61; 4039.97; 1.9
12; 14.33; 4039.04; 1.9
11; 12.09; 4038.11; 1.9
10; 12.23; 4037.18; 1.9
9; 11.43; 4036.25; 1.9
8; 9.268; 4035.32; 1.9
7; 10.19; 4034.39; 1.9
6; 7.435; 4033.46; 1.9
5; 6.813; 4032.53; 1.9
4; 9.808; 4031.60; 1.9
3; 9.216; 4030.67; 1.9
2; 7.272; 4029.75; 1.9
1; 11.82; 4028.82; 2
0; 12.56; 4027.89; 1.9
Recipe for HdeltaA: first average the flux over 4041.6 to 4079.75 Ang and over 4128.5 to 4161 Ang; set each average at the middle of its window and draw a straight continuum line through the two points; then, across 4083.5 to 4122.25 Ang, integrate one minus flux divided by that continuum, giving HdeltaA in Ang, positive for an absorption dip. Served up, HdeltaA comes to -3.3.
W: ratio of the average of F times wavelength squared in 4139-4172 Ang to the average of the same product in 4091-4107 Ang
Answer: 1.14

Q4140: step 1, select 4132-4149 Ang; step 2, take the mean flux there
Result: 10.5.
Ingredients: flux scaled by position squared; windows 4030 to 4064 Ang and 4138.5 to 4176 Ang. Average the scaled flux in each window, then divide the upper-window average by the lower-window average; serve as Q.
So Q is 1.16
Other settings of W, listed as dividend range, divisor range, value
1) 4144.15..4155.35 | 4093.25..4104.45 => 1.15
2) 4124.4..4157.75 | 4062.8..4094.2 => 1.05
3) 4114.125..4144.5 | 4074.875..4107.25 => 1.09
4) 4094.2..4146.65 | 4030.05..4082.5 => 1.12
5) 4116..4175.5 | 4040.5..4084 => 1.16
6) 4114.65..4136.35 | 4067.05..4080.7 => 1.20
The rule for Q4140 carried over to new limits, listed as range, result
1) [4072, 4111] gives 10.6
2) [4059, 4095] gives 10.6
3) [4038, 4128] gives 10.7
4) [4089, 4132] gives 11.2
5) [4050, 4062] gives 10.5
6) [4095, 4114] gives 10.3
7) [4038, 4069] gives 10.1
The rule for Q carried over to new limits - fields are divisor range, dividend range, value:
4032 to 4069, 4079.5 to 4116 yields 1.12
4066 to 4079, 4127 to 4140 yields 1.16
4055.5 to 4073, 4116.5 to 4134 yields 1.21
